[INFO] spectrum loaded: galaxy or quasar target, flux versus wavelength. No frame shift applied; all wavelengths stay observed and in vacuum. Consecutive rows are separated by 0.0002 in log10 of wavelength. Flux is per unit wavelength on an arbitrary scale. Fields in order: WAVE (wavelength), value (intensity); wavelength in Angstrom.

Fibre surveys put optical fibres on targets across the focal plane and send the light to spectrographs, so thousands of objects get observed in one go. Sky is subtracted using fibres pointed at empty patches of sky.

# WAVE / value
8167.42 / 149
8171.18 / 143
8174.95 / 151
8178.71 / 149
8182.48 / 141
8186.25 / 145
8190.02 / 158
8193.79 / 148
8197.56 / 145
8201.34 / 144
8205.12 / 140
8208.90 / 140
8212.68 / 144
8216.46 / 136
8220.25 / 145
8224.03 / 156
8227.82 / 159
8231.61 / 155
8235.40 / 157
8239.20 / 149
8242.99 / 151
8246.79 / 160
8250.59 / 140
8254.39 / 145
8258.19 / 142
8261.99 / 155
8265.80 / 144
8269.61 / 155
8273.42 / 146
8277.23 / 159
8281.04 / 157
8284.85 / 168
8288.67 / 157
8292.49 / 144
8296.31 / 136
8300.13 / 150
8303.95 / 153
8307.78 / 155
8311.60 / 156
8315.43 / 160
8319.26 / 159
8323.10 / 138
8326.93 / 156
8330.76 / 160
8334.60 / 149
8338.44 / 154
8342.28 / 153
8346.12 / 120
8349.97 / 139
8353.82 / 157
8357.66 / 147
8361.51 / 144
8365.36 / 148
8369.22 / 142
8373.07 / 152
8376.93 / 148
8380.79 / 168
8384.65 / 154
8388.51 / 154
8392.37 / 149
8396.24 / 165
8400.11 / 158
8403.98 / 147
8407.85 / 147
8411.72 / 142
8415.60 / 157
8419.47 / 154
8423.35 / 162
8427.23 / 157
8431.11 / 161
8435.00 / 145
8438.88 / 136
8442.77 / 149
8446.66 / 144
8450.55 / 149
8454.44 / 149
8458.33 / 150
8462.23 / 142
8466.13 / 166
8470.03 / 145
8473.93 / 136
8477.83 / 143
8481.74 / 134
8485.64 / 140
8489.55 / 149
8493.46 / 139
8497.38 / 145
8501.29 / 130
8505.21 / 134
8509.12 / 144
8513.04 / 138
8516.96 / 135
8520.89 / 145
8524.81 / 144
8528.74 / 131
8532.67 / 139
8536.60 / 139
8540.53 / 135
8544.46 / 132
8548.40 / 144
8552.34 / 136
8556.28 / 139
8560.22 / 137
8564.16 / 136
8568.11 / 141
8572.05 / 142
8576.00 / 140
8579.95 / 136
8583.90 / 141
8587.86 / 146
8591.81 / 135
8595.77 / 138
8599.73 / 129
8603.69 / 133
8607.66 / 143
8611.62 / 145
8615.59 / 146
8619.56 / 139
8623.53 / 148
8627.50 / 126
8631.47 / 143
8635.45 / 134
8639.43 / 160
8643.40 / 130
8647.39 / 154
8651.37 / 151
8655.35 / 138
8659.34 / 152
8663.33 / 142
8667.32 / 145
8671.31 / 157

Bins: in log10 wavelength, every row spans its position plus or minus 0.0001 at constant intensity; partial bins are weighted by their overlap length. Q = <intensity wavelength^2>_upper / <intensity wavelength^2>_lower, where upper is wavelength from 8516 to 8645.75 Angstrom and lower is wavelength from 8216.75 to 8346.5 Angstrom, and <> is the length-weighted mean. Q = 1.0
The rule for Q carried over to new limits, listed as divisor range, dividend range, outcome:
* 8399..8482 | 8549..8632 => 0.97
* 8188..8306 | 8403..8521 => 1.02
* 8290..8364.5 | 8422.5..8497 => 1.02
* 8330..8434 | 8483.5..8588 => 0.95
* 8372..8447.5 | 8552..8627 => 0.95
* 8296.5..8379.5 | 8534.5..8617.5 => 0.98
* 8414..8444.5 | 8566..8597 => 0.95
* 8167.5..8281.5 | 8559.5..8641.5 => 1.03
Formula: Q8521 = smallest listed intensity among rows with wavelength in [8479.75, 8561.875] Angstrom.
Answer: 130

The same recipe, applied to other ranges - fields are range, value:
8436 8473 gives 136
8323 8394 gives 120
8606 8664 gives 126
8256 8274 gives 142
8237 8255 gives 140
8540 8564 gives 132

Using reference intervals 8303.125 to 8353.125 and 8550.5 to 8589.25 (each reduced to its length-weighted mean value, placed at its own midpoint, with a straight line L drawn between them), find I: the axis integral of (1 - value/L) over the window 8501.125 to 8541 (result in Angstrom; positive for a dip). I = 1.0 Angstrom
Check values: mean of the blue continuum 150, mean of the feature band 138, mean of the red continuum 139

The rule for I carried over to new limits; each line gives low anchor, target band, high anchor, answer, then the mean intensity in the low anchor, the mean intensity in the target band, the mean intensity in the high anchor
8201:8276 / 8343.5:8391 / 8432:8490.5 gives -0.4 Angstrom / 148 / 148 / 145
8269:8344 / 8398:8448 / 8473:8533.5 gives -2.0 Angstrom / 153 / 151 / 139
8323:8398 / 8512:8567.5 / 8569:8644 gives 1.8 Angstrom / 150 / 138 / 140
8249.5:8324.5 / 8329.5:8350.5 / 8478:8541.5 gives 0.3 Angstrom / 151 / 146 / 139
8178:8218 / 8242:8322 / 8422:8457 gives -3.0 Angstrom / 144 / 152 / 150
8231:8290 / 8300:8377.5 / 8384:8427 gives 1.8 Angstrom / 152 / 150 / 154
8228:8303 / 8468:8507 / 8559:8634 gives 1.0 Angstrom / 151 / 140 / 139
